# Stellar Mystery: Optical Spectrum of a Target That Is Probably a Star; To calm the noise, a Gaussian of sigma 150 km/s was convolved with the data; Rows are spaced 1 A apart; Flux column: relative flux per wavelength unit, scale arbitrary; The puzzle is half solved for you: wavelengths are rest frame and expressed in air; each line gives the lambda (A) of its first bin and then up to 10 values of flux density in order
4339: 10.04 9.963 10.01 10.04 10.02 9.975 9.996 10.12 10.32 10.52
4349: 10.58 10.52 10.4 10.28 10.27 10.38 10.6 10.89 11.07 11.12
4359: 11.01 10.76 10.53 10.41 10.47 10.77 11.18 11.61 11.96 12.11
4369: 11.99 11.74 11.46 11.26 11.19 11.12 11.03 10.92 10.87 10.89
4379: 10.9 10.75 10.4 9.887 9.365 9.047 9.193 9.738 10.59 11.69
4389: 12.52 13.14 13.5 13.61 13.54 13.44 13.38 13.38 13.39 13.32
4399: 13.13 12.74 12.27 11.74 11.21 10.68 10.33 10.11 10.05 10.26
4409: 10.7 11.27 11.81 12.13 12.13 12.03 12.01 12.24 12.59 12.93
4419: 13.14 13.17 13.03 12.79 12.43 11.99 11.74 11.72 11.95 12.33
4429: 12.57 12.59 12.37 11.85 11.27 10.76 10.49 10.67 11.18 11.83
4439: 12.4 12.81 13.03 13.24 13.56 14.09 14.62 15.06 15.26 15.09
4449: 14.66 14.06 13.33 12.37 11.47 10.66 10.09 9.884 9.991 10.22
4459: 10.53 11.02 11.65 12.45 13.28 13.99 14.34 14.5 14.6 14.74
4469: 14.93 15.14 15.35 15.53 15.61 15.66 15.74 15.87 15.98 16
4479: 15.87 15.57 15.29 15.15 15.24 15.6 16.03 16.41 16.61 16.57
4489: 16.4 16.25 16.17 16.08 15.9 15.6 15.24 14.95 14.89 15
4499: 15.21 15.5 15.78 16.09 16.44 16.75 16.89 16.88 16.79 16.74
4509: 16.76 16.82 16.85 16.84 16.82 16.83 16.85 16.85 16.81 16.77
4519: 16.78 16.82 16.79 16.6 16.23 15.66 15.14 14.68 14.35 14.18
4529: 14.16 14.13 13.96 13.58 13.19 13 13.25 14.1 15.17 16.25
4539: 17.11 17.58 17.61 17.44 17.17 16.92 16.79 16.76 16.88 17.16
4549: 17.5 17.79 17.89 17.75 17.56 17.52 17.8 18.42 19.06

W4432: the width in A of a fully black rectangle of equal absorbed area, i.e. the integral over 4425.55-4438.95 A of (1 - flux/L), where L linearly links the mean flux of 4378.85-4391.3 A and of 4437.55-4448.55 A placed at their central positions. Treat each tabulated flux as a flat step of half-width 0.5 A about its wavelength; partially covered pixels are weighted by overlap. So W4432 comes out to 1.5 A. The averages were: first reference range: 10.8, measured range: 11.7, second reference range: 13.7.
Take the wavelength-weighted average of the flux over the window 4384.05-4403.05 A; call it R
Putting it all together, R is 12.3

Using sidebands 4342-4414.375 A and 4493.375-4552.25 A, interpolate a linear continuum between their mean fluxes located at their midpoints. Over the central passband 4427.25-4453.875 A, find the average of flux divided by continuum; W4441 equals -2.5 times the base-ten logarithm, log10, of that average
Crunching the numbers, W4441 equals 0.04 mag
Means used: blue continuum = 11.2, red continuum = 16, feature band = 12.8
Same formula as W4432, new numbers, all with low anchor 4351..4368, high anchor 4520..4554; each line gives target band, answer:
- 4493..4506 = -0.78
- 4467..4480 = -1.28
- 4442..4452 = -0.67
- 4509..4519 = -1.02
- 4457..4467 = 0.99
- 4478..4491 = -1.35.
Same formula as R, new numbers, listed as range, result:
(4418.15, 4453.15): 12.7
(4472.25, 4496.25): 15.8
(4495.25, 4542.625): 15.8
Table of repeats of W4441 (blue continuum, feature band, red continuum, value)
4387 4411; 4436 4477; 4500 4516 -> 0.09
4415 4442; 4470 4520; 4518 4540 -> -0.14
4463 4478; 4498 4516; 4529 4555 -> -0.06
